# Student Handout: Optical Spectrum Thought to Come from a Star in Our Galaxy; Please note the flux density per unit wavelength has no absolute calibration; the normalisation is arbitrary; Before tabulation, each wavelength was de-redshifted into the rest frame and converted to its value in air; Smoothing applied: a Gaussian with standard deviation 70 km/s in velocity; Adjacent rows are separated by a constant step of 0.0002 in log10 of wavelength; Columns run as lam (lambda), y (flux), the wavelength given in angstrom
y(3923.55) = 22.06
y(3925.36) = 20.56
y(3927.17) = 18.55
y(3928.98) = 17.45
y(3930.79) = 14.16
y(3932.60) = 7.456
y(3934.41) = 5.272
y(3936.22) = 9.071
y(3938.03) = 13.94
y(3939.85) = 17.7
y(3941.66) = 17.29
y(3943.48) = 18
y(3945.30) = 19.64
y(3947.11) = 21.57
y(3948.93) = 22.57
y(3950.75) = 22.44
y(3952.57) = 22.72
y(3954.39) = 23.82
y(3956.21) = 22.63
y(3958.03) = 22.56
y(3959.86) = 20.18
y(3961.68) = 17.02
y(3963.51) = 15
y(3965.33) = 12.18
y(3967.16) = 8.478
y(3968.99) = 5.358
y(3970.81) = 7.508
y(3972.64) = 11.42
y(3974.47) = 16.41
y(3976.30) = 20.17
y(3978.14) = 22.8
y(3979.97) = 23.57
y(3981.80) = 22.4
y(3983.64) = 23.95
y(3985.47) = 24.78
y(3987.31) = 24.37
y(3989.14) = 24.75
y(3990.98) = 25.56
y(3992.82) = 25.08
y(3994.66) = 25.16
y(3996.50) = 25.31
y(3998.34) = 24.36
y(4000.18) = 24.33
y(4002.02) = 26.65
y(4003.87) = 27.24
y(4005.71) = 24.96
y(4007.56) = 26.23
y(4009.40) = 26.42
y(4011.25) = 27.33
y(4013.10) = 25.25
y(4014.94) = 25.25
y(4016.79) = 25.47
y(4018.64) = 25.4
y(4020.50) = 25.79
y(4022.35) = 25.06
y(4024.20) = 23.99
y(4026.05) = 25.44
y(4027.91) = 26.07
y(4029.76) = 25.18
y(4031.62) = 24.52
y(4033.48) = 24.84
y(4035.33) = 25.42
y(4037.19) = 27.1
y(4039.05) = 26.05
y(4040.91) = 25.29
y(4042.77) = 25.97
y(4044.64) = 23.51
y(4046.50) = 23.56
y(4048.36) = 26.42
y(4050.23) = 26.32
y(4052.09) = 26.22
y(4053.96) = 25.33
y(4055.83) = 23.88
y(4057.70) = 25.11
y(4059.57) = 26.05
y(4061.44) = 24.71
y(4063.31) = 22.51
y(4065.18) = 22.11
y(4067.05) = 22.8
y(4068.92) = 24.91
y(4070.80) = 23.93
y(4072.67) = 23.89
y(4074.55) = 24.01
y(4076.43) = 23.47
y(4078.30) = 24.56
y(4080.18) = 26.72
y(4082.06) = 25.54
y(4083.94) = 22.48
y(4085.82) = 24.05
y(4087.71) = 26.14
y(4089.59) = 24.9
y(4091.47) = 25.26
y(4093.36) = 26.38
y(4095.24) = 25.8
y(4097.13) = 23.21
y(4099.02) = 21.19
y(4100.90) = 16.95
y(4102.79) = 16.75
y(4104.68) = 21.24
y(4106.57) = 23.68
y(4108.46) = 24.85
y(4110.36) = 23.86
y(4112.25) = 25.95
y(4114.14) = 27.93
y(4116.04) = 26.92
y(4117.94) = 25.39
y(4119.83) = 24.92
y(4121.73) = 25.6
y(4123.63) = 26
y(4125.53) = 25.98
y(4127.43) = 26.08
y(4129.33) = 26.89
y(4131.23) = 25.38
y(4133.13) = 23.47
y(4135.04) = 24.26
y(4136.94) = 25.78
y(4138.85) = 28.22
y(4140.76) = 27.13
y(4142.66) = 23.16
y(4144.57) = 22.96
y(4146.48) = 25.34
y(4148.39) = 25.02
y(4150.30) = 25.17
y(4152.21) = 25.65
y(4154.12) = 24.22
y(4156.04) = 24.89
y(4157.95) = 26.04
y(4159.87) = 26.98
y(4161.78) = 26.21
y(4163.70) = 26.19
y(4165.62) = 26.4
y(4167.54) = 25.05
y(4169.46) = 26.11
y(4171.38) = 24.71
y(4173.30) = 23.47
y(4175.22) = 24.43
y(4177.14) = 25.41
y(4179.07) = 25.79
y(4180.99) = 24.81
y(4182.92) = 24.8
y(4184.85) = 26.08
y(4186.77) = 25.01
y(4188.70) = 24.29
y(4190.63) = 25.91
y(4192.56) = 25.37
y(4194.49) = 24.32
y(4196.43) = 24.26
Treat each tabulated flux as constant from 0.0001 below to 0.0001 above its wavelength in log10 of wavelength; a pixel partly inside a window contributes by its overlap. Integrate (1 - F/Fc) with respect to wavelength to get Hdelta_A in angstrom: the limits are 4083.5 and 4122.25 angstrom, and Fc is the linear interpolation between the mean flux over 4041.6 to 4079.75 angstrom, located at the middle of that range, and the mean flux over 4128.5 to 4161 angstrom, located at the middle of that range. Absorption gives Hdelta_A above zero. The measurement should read 1.5 angstrom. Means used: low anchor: 24.5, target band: 24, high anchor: 25.3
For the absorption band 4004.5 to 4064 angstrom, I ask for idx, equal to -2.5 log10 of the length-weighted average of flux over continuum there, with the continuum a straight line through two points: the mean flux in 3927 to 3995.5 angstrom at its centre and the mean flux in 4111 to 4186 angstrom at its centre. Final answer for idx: -0.20 mag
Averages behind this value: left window 18.2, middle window 25.4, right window 25.5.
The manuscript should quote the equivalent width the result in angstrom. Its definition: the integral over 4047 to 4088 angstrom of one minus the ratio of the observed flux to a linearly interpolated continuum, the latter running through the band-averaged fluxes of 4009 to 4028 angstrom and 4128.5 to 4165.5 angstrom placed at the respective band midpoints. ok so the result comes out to 1.5 angstrom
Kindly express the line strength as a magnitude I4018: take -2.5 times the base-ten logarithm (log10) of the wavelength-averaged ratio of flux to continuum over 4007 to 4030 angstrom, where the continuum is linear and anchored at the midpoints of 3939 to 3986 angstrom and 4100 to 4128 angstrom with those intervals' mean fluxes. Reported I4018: -0.24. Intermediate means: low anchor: 18.5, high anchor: 24.1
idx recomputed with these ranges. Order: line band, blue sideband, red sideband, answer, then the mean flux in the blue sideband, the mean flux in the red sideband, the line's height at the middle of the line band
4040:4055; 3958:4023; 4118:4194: -0.10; 21.8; 25.4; 23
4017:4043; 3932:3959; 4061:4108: -0.19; 17.9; 23.5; 21.3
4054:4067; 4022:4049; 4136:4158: 0.05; 25.2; 25.3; 25.2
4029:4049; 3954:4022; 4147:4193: -0.11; 21.8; 25.3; 22.8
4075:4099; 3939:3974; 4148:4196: -0.12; 17.2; 25.3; 22.1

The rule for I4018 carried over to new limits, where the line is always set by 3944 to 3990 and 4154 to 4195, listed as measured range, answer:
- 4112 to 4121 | -0.12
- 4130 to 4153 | -0.04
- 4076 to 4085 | -0.10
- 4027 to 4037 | -0.20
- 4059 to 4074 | -0.08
